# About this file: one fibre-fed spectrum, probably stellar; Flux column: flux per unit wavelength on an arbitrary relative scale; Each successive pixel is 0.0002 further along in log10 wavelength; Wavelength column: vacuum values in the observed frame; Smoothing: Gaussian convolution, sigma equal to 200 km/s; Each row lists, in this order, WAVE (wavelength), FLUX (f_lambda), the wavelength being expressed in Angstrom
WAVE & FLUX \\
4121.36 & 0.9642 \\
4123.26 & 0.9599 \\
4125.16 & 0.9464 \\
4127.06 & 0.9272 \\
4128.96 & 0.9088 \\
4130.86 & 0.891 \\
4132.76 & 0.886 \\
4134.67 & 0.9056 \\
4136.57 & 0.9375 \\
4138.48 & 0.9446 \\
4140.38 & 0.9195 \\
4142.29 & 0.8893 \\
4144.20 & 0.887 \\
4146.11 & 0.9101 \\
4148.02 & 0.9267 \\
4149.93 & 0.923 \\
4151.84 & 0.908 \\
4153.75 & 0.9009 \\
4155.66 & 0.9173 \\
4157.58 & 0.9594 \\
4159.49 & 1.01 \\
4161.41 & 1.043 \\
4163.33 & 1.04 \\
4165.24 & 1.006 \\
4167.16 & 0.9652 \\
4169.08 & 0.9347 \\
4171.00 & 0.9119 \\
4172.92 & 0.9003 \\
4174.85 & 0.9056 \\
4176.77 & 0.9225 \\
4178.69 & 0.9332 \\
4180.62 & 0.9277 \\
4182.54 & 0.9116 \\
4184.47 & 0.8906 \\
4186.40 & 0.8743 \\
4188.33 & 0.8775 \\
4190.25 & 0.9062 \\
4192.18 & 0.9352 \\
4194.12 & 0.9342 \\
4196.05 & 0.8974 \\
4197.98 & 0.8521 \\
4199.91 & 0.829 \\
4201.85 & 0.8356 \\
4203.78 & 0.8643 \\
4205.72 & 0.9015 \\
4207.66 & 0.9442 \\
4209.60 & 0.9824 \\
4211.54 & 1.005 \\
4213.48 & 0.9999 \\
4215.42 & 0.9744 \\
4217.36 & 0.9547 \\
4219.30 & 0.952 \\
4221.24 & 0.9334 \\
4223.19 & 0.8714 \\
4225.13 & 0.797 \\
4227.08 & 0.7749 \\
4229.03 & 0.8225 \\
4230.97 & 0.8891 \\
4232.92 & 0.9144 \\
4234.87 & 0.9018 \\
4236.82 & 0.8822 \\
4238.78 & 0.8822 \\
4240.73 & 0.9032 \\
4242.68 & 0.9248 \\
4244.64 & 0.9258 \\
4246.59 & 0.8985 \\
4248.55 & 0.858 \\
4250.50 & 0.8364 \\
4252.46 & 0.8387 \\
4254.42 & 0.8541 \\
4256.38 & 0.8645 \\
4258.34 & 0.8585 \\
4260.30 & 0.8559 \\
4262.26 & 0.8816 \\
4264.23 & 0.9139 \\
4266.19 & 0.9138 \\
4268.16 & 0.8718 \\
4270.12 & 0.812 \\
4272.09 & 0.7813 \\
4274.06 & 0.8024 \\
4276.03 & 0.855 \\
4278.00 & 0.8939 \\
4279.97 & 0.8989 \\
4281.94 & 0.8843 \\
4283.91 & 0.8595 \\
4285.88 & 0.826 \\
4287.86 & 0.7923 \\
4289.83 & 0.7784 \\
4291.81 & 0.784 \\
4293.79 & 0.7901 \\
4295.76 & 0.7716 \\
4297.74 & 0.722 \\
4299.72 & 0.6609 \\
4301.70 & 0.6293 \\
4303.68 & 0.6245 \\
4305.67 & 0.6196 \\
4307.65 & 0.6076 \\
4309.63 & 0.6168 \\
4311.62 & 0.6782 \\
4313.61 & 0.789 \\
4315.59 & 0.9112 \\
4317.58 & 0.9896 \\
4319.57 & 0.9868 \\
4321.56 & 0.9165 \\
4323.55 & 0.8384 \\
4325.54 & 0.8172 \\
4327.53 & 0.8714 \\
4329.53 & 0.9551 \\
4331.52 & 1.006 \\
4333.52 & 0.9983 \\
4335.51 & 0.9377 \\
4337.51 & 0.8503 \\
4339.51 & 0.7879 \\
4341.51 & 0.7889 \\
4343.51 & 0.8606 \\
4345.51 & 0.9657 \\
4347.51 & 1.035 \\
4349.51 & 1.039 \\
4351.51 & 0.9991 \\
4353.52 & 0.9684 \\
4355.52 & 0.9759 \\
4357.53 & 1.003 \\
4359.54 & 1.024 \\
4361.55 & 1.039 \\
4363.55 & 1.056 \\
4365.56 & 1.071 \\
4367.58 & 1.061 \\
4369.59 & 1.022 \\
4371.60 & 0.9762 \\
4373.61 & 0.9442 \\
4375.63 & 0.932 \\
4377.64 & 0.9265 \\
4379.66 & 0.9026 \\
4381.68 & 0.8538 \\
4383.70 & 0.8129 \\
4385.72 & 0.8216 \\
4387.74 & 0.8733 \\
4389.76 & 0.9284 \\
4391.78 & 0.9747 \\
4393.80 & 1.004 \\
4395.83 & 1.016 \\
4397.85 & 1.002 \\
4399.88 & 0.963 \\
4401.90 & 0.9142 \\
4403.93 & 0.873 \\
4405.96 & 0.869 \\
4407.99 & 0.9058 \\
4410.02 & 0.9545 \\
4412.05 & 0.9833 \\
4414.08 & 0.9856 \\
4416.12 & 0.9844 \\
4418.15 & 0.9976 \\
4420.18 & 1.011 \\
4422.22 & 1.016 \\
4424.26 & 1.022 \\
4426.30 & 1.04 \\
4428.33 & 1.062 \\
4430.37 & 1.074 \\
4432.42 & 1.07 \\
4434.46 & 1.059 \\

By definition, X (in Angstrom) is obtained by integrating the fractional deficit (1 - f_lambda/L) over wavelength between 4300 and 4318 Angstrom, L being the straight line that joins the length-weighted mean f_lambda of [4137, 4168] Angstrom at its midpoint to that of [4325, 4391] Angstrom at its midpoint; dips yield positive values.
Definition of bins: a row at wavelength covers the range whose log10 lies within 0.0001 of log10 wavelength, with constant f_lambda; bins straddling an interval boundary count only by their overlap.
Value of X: 4.5 Angstrom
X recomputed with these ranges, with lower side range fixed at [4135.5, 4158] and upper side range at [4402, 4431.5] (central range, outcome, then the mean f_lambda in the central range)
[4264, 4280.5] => 1.6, 0.857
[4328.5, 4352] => 0.7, 0.934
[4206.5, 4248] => 1.2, 0.91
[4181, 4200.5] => 0.7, 0.893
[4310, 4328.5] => 1.9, 0.858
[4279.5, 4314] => 7.8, 0.737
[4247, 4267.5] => 1.6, 0.868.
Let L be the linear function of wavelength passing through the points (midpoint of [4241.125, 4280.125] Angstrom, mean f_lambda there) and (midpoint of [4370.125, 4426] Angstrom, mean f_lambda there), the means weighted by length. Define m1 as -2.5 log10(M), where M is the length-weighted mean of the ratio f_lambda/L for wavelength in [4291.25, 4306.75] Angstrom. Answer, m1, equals 0.263 mag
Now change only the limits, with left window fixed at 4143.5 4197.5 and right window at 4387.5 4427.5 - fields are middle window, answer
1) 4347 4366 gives -0.07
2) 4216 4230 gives 0.08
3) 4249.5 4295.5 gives 0.12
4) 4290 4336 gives 0.19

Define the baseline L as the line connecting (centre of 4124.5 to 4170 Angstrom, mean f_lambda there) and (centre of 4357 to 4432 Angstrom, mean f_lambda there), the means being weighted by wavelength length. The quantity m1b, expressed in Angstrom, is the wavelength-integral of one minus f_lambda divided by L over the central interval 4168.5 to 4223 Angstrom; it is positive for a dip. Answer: 1.55 Angstrom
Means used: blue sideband 0.937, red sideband 0.971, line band 0.917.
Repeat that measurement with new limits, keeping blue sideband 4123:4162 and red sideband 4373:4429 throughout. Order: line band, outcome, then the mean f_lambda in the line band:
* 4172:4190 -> 0.5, 0.905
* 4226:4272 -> 3.2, 0.871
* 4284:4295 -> 1.6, 0.799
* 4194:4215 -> 0.4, 0.914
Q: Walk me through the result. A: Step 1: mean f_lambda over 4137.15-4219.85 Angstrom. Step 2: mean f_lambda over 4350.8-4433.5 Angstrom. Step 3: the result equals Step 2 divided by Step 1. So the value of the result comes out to 1.05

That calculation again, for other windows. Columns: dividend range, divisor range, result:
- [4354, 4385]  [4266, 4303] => 1.21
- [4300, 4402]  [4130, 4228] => 0.98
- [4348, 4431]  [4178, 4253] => 1.08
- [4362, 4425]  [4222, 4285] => 1.10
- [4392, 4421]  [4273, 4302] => 1.20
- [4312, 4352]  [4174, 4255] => 1.02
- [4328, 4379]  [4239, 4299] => 1.14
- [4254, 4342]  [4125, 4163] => 0.89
